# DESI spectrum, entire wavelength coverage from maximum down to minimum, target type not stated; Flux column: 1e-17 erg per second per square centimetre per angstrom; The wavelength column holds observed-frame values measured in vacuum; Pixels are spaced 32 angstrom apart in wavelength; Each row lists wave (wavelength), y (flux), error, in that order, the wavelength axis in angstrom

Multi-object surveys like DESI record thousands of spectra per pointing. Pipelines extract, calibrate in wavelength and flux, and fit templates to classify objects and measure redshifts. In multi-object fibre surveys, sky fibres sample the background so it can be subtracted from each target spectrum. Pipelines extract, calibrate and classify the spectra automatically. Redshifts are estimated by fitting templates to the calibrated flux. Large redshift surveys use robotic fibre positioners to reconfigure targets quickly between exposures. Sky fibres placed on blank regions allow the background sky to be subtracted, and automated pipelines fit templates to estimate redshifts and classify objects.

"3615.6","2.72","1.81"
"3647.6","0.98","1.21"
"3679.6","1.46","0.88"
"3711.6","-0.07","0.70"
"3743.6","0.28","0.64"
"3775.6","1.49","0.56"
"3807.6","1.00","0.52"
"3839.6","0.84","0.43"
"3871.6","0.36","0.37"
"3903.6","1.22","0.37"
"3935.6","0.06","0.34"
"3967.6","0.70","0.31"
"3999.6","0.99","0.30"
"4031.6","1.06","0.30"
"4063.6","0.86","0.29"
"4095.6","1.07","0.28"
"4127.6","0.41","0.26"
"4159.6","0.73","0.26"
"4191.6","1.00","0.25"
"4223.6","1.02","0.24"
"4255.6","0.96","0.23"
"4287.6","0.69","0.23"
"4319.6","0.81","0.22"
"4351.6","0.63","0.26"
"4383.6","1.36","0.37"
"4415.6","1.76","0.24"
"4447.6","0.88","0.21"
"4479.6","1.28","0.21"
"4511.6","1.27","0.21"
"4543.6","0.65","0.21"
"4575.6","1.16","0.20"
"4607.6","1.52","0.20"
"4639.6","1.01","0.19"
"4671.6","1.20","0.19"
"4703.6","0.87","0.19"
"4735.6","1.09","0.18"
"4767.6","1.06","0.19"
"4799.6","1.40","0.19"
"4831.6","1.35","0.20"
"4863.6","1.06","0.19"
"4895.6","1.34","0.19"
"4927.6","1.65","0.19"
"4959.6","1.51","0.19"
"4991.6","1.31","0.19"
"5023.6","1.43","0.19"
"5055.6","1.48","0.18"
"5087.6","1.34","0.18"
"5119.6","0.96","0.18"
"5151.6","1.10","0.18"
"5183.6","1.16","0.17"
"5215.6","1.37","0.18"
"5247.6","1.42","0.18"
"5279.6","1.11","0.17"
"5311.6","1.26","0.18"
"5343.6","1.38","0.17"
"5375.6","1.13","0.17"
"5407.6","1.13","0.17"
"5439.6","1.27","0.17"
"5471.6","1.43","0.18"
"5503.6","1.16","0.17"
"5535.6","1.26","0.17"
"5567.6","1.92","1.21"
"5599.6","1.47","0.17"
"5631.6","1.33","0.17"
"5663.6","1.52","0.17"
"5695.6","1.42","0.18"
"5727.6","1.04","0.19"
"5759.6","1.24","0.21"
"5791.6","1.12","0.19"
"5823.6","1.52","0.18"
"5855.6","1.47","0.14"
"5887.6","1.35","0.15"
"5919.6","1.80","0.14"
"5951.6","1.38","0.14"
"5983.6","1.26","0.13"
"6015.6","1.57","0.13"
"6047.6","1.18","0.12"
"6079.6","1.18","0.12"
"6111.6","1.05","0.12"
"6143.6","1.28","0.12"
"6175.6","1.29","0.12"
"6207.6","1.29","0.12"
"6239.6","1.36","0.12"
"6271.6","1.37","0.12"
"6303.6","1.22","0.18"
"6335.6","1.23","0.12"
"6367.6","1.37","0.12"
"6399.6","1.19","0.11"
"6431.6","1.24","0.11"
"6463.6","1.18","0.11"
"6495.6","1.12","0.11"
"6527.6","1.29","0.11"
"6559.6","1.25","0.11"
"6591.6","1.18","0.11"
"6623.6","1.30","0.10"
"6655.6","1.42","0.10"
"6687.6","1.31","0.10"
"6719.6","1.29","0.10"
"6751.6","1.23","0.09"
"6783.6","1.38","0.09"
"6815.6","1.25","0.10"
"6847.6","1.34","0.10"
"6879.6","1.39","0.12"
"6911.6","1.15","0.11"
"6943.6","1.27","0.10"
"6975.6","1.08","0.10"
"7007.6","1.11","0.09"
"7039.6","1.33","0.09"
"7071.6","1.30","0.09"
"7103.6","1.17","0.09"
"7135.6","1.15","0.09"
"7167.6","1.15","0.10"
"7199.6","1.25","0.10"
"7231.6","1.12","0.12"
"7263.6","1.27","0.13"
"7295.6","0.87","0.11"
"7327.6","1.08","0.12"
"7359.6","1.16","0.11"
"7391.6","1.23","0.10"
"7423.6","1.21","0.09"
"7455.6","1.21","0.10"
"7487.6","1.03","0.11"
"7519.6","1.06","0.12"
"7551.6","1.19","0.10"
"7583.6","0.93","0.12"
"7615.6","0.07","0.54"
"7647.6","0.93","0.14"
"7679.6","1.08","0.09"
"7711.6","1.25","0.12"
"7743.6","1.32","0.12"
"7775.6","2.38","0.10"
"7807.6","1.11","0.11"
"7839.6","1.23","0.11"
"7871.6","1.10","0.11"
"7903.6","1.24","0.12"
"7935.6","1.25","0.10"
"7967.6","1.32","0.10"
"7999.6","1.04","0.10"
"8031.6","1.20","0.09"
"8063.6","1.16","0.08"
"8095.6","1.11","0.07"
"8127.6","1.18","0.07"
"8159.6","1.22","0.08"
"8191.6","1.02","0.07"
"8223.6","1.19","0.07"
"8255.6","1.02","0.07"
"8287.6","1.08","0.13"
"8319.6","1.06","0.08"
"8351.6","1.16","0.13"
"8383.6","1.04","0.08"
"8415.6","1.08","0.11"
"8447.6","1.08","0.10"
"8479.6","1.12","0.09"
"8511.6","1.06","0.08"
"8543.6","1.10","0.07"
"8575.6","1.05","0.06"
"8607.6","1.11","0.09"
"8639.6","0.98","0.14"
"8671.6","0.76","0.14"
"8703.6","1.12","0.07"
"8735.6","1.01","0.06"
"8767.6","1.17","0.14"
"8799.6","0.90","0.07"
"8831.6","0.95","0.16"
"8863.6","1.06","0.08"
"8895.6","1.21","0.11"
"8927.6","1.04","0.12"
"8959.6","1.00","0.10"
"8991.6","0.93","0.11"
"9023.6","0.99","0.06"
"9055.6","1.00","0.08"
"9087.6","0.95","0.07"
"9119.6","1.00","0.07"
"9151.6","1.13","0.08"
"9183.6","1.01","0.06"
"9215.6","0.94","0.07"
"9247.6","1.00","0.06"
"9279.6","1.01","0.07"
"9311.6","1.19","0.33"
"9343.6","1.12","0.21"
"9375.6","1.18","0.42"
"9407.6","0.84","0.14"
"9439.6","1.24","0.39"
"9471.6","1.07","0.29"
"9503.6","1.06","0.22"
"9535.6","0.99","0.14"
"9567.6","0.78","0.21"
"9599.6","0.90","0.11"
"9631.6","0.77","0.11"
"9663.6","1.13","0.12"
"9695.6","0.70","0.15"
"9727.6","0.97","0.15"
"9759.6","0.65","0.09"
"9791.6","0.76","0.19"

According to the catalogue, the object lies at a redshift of 0.183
